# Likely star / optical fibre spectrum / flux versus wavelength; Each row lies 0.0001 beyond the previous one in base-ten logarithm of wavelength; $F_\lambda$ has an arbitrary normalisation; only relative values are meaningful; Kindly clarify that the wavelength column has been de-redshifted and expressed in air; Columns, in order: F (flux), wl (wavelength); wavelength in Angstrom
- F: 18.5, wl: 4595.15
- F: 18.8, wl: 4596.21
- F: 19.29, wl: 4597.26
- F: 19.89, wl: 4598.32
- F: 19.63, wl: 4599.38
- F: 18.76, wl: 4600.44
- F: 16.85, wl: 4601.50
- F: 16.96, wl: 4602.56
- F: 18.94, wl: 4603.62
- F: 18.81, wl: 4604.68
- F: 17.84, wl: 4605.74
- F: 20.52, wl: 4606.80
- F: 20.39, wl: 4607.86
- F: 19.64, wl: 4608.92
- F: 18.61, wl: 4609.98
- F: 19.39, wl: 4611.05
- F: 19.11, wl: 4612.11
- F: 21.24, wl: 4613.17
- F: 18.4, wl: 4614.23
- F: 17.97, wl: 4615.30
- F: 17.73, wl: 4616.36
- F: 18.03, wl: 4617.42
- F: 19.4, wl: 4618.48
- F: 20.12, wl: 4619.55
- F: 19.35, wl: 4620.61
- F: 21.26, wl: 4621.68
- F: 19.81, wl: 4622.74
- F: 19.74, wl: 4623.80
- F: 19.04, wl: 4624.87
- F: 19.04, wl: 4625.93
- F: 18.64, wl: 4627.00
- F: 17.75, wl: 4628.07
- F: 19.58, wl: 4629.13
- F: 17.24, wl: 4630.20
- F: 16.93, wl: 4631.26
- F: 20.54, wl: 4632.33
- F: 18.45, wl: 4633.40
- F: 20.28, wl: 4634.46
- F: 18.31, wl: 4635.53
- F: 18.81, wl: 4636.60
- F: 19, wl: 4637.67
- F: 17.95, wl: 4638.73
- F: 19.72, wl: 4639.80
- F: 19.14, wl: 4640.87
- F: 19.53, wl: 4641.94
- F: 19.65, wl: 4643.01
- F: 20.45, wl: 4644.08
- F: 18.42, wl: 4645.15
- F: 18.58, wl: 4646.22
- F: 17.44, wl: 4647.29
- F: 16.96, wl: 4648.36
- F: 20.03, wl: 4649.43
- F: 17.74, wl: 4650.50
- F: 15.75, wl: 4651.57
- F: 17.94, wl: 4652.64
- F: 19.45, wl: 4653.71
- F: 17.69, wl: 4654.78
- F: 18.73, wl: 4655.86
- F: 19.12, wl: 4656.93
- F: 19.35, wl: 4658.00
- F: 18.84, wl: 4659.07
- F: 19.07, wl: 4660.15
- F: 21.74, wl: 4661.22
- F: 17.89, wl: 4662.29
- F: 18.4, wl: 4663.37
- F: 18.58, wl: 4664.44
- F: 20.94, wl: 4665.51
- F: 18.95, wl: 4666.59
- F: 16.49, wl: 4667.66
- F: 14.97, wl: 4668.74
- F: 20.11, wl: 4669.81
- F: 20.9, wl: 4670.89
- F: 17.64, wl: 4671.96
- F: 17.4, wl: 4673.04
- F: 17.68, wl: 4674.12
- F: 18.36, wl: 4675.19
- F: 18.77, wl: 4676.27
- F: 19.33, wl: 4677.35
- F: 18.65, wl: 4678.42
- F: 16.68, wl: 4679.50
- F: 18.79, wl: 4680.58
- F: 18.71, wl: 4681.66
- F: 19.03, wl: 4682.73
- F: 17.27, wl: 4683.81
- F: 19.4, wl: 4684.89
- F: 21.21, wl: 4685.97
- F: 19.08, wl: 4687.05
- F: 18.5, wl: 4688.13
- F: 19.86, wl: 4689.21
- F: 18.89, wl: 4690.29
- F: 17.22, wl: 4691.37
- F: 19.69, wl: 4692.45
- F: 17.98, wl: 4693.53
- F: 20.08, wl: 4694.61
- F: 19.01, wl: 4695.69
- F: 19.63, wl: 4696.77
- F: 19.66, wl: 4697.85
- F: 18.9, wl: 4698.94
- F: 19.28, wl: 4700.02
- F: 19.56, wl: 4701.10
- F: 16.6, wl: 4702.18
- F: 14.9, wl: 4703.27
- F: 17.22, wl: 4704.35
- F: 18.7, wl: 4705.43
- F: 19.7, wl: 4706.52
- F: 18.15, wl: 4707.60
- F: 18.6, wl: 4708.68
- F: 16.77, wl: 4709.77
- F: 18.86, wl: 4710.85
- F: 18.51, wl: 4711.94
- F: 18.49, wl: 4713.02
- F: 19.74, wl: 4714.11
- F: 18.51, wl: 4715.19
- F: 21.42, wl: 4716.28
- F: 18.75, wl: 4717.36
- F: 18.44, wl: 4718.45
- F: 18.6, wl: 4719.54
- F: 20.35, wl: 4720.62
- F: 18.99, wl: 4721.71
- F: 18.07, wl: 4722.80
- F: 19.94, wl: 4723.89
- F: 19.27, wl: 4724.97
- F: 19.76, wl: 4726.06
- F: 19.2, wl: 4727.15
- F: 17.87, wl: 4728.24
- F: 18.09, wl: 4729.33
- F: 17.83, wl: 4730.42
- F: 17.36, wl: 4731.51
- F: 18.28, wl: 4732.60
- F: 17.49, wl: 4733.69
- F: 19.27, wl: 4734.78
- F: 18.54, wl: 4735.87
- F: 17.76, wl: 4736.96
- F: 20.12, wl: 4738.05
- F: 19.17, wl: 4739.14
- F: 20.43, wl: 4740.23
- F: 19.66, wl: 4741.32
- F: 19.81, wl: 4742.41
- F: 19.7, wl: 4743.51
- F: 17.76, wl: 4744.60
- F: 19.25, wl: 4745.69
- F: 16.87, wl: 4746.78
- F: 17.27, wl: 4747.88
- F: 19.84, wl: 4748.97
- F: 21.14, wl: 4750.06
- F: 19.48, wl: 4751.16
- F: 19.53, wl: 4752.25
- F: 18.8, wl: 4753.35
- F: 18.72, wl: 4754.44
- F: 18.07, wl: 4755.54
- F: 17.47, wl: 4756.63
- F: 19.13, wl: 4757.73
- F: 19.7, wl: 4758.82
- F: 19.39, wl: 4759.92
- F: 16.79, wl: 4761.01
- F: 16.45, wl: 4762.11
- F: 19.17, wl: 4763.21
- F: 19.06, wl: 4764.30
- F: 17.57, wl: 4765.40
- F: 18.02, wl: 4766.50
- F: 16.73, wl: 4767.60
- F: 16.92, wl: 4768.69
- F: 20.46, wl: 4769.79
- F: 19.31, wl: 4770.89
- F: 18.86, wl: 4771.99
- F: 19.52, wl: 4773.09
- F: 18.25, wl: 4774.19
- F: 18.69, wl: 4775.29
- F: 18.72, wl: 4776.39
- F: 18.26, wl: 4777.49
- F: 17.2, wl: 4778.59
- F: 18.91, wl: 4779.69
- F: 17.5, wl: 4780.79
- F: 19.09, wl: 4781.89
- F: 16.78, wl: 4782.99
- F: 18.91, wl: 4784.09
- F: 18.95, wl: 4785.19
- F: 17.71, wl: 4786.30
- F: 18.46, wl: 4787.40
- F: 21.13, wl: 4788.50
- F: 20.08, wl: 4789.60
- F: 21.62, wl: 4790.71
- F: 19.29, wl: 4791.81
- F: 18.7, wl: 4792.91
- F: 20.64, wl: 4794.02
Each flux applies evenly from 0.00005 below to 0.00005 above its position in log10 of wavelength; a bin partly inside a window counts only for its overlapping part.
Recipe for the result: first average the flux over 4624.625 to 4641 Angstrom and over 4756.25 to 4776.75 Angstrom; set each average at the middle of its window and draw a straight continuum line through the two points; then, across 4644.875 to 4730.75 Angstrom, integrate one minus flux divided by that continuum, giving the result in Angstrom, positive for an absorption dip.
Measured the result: -0.10 Angstrom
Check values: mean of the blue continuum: 18.8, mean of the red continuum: 18.4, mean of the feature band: 18.6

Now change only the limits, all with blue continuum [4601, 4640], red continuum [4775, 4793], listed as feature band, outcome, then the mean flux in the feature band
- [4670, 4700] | 0.1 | 18.8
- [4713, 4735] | 0.0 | 18.8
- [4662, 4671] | 0.2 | 18.5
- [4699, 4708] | 0.4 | 18.1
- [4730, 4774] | 0.4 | 18.7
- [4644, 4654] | 0.4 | 18.2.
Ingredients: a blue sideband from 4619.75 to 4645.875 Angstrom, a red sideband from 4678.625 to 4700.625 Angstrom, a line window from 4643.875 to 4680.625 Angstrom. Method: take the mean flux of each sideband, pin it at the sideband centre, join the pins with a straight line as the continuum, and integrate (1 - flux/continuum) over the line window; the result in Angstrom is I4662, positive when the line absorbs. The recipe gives 1.04 Angstrom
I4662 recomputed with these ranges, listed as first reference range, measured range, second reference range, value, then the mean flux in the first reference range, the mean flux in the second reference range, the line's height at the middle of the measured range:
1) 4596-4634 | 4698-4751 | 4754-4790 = -0.3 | 19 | 18.5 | 18.6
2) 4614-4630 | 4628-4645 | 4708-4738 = 0.0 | 19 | 18.7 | 19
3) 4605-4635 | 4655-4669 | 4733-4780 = 0.2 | 19.1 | 18.7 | 19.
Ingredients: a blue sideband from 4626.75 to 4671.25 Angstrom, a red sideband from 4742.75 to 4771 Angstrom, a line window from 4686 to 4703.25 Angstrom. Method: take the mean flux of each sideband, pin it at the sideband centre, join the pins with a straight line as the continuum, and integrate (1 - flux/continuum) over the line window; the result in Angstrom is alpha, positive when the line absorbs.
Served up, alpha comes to -0.2 Angstrom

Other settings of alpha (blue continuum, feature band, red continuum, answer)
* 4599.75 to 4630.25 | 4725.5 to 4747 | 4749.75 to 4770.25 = -0.2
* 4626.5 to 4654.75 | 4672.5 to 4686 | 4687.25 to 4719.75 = 0.1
